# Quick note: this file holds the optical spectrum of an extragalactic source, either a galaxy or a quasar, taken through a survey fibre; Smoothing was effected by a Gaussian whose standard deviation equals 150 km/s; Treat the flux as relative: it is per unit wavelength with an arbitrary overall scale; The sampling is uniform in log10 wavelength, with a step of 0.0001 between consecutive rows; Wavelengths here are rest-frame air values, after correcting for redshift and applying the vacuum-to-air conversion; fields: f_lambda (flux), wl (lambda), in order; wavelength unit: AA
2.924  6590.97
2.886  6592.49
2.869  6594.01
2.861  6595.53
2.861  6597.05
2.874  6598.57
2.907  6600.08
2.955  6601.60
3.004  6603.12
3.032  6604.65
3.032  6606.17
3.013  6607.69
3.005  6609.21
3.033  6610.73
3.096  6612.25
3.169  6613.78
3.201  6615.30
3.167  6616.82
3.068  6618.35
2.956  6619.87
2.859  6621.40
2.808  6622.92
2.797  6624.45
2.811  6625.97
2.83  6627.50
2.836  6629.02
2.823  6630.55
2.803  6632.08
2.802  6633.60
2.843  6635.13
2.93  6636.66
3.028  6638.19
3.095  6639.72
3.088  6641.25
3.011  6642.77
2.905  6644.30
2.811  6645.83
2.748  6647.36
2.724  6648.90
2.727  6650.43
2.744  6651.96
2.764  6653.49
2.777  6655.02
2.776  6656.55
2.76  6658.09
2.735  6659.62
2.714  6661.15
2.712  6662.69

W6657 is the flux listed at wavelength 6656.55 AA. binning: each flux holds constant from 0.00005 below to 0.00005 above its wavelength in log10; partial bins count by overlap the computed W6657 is 2.776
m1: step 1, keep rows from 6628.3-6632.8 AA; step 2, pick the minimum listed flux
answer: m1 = 2.803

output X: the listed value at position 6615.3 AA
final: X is 3.201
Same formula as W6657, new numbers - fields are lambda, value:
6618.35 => 3.068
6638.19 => 3.028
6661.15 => 2.714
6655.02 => 2.777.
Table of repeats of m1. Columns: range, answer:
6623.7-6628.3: 2.797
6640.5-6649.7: 2.724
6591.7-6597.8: 2.861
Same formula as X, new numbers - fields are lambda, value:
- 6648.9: 2.724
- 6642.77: 3.011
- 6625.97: 2.811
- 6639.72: 3.095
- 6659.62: 2.735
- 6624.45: 2.797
